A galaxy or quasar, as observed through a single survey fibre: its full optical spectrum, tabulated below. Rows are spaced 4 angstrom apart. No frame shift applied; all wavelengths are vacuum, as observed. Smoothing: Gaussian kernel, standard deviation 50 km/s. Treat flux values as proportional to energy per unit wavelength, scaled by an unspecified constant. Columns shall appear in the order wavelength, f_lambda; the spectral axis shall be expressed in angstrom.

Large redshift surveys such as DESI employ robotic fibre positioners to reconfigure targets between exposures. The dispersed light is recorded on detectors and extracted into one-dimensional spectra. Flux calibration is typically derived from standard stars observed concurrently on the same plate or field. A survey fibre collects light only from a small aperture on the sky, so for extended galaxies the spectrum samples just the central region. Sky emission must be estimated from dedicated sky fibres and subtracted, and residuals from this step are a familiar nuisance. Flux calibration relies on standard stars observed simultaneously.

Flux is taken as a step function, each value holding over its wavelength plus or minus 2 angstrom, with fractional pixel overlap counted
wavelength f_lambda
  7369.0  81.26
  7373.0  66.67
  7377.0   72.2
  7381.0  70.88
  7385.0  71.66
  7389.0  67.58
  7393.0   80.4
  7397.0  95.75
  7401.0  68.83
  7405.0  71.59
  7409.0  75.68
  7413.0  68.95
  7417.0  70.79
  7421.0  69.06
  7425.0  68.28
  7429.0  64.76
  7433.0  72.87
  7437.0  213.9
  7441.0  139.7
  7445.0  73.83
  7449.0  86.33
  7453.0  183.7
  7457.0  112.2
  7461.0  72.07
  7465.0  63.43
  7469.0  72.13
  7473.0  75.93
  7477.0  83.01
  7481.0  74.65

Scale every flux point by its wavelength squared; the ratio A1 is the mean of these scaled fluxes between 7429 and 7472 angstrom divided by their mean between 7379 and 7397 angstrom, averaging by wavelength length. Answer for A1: 1.4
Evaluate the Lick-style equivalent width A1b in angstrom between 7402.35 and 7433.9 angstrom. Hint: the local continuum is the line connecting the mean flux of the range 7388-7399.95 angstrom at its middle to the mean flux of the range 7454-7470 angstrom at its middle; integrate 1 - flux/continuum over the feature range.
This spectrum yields 5.0 angstrom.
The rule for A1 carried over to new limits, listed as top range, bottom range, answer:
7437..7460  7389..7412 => 1.65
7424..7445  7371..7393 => 1.58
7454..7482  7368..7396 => 1.16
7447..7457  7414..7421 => 1.88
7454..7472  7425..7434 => 1.26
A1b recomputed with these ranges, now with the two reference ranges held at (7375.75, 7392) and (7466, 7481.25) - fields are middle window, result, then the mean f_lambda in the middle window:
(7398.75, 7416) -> 0.2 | 71.6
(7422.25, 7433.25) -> 0.8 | 68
